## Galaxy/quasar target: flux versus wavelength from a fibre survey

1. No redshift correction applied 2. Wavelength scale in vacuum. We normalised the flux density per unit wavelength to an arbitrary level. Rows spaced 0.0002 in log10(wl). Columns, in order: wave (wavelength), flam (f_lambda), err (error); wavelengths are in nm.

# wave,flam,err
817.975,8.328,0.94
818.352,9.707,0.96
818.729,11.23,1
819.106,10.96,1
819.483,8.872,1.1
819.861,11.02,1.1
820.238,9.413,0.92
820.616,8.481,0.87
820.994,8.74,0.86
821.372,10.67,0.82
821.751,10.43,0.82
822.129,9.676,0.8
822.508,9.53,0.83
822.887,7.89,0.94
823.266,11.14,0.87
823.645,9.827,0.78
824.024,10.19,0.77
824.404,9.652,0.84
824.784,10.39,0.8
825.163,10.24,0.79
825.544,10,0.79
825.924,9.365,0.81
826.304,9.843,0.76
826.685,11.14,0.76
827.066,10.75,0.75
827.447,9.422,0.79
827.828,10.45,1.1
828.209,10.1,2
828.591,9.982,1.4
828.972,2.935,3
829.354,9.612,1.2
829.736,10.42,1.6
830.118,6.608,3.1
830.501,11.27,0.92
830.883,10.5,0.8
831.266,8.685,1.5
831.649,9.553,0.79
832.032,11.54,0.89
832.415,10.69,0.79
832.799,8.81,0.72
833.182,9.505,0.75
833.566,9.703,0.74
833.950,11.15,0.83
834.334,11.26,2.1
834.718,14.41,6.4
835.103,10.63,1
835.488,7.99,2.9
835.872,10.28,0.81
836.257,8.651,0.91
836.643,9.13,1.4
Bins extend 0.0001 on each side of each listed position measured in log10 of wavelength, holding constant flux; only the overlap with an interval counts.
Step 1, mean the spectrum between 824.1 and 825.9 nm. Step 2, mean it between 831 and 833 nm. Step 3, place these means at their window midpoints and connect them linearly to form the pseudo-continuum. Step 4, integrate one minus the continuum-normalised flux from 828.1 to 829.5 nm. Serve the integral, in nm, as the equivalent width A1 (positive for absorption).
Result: 0.27 nm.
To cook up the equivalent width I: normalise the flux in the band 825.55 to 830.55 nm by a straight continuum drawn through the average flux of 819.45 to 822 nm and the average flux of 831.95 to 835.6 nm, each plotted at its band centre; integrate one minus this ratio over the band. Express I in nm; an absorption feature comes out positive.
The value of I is 0.42 nm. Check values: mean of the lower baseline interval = 9.71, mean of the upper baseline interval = 10.6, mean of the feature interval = 9.35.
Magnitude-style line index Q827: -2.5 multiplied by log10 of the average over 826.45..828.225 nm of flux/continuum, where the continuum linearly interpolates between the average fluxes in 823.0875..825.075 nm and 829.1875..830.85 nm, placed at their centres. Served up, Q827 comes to -0.05 mag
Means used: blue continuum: 10.2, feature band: 10.4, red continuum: 9.57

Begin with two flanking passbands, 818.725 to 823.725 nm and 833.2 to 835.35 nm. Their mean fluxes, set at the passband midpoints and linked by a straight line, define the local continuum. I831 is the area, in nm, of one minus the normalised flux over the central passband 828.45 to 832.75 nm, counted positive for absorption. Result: 0.63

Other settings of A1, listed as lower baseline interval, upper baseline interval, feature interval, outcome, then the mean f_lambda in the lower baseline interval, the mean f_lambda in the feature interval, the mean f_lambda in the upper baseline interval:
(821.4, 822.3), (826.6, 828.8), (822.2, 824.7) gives 0.11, 10.2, 9.73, 10.2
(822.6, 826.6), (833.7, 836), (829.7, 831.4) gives 0.17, 9.88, 9.44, 10.9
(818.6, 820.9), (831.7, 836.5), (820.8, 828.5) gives 0.07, 9.91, 9.97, 10.3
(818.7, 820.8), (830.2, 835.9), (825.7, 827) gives -0.01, 9.91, 10.2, 10.3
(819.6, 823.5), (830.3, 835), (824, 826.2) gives 0.00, 9.68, 9.95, 10.6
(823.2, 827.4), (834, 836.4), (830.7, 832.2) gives 0.06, 10.2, 10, 10.6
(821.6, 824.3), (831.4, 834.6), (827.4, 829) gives 0.16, 9.8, 9.08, 10.3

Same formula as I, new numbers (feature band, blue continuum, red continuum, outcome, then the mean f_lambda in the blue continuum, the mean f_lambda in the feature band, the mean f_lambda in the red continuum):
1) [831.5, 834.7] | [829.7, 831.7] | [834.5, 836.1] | -0.11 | 9.43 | 10.5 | 10.8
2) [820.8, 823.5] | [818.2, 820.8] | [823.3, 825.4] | 0.09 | 9.96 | 9.72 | 10.1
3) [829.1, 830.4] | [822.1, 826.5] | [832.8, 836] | 0.18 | 9.82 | 8.75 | 10.5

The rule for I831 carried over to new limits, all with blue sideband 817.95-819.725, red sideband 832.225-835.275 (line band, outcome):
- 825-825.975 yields 0.04 nm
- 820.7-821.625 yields 0.05 nm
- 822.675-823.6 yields 0.06 nm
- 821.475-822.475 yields 0.01 nm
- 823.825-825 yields 0.02 nm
